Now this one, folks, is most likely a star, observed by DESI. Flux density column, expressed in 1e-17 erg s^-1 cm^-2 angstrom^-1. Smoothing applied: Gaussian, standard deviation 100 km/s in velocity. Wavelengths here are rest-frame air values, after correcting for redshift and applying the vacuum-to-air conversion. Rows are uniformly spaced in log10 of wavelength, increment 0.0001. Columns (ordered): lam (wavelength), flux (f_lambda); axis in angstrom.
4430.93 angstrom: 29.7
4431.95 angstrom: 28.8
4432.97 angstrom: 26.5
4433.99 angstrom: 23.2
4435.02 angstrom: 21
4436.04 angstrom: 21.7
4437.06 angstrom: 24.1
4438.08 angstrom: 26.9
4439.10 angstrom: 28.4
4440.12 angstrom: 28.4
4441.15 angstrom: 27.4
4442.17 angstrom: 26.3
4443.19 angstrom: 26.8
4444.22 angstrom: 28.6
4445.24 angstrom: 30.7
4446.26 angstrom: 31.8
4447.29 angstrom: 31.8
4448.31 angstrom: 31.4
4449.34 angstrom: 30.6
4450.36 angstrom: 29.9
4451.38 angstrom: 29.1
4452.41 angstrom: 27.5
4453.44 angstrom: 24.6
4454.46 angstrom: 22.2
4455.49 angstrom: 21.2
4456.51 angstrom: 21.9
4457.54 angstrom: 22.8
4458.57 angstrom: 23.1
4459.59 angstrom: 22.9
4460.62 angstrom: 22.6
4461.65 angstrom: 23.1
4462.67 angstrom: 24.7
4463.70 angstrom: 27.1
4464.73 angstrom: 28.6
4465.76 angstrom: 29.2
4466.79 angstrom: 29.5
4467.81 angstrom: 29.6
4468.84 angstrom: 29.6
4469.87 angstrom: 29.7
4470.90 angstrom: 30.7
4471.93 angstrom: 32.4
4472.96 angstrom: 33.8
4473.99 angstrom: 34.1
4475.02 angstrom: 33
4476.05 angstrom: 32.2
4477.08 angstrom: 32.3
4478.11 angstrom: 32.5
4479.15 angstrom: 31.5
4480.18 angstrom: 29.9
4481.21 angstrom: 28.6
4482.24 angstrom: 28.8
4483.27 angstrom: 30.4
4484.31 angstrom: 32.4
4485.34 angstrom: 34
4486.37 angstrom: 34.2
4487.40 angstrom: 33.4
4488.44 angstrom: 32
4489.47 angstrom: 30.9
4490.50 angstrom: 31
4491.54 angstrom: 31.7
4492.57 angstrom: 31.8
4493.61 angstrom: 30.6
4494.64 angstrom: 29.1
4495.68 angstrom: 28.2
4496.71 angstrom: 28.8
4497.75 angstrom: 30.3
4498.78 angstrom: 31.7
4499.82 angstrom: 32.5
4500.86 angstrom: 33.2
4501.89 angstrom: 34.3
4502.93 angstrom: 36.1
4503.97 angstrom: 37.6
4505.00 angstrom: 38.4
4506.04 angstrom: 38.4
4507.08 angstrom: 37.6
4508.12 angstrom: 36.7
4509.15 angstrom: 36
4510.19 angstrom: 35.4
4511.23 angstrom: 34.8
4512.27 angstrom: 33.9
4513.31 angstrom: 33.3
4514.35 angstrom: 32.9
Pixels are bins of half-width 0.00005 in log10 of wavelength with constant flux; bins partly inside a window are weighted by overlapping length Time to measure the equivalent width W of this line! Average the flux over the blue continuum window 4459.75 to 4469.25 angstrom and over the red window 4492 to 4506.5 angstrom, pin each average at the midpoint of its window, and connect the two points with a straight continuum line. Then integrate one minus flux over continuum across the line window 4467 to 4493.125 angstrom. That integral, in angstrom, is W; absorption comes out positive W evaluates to -1.8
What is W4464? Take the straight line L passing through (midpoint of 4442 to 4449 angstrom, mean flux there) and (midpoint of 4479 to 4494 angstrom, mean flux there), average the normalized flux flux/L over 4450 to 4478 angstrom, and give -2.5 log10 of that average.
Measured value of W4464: 0.10 mag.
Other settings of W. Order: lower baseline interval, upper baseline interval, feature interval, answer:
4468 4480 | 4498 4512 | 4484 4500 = 1.2 angstrom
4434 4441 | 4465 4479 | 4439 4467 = 0.9 angstrom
